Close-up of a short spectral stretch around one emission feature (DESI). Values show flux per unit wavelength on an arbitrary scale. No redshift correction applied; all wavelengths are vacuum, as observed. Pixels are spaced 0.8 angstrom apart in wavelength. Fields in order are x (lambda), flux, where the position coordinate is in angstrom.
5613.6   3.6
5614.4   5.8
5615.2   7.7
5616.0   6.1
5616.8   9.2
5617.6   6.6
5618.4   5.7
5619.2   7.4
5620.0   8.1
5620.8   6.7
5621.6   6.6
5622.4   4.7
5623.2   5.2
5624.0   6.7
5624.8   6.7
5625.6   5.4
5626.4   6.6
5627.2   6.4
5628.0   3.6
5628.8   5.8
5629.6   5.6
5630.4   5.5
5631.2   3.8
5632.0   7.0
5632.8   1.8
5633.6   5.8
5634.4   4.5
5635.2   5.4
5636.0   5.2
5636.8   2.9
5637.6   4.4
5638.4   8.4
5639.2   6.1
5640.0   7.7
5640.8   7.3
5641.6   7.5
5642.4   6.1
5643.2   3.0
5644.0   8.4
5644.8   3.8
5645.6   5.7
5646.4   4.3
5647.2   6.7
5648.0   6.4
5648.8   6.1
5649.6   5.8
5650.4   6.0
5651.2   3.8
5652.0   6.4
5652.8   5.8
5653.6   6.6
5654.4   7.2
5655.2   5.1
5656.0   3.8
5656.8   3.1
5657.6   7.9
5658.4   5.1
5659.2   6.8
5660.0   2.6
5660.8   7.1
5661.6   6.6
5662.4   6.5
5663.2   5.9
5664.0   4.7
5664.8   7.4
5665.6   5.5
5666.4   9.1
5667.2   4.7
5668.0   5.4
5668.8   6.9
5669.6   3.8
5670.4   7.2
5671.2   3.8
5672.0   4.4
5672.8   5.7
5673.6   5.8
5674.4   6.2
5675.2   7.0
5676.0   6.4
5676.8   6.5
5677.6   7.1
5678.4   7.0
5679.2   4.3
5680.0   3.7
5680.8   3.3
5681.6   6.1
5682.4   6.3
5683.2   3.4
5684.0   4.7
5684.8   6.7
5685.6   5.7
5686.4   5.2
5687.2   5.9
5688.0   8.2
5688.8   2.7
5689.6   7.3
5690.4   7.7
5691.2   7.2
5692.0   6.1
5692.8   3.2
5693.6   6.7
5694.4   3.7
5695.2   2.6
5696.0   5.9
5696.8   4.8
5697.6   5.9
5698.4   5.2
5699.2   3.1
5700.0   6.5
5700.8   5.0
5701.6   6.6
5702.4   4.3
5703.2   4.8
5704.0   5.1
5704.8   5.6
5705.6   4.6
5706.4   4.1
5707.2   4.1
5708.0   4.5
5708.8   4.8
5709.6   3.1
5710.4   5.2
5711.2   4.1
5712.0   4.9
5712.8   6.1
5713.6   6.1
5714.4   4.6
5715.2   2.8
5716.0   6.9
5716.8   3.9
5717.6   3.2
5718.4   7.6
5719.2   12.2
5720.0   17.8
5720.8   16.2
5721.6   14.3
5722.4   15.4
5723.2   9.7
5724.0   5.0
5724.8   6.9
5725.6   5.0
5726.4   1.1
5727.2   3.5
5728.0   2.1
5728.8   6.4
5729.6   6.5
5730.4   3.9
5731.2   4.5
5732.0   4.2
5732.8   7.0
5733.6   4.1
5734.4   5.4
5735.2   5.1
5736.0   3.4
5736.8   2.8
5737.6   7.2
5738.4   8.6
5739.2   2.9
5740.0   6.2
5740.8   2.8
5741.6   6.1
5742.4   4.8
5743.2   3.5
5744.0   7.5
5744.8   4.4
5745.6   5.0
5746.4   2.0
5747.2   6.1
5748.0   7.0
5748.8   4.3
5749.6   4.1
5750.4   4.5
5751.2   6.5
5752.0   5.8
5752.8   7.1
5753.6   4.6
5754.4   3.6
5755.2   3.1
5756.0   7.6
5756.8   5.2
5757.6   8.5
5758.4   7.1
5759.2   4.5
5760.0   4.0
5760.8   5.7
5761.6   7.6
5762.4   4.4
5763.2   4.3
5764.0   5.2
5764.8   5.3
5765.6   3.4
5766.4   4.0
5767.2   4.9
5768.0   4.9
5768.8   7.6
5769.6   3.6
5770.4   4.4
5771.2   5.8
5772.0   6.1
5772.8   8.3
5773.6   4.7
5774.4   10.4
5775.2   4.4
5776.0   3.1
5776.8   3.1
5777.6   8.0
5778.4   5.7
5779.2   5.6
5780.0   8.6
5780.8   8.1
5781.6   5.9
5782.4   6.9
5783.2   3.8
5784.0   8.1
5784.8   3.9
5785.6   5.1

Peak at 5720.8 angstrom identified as Hbeta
